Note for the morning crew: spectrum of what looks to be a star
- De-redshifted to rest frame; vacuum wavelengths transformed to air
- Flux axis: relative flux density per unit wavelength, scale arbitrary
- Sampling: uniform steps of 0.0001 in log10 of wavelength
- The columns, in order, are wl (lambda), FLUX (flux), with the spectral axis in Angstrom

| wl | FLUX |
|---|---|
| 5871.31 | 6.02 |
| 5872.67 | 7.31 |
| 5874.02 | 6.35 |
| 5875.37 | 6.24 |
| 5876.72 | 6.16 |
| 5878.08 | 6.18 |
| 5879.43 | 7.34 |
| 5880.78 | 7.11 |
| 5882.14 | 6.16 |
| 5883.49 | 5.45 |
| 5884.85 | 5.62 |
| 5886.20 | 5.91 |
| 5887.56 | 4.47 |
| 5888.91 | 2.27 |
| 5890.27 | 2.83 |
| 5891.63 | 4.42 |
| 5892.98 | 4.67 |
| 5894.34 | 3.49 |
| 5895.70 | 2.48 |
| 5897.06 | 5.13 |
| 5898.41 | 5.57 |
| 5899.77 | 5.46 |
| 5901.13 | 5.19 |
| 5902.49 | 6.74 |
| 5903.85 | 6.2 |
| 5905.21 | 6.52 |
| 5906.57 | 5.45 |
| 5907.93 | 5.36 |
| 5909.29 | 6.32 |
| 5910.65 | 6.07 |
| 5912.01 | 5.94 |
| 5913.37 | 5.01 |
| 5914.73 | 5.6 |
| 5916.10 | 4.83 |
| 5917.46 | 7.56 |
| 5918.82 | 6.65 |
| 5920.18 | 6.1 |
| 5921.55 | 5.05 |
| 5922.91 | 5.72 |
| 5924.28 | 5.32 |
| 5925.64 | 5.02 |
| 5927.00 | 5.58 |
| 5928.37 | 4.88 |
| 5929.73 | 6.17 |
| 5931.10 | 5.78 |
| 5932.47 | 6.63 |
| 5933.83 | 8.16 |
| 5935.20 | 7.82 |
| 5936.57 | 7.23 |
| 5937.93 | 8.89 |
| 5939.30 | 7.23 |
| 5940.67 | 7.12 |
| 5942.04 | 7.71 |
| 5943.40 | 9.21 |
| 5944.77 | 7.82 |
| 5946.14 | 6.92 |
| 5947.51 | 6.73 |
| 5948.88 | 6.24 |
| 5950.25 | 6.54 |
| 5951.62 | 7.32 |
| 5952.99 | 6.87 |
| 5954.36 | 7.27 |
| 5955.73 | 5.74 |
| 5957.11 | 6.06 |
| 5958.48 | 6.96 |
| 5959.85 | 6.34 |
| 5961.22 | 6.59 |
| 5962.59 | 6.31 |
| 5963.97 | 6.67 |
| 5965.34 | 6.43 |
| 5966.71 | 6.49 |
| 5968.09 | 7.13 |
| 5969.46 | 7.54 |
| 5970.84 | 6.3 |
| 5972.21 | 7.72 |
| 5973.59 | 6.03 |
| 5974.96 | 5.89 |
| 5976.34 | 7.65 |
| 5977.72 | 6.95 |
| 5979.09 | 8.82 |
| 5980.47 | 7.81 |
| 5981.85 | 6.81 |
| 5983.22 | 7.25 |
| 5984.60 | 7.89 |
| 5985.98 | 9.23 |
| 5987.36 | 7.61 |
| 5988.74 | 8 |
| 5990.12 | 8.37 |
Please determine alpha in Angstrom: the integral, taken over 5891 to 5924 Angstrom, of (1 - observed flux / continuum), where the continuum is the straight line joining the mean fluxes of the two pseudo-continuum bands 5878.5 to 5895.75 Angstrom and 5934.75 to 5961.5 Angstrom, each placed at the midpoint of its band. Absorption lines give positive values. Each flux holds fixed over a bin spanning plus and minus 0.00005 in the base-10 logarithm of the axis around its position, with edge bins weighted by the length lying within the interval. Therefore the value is 1.0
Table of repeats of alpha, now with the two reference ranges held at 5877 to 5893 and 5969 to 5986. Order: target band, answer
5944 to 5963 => 0.1 Angstrom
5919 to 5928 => 0.9 Angstrom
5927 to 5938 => -0.8 Angstrom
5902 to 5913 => -0.6 Angstrom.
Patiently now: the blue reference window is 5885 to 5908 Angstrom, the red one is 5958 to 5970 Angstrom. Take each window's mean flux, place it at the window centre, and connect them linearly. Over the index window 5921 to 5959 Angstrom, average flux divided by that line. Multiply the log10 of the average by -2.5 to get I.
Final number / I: -0.11 mag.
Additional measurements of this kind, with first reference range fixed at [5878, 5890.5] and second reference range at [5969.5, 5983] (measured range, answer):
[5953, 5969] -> 0.04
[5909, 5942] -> -0.02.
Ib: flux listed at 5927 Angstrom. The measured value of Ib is 5.58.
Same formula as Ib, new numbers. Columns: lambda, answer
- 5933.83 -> 8.16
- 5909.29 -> 6.32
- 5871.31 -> 6.02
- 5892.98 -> 4.67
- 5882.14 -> 6.16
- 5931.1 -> 5.78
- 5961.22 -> 6.59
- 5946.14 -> 6.92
